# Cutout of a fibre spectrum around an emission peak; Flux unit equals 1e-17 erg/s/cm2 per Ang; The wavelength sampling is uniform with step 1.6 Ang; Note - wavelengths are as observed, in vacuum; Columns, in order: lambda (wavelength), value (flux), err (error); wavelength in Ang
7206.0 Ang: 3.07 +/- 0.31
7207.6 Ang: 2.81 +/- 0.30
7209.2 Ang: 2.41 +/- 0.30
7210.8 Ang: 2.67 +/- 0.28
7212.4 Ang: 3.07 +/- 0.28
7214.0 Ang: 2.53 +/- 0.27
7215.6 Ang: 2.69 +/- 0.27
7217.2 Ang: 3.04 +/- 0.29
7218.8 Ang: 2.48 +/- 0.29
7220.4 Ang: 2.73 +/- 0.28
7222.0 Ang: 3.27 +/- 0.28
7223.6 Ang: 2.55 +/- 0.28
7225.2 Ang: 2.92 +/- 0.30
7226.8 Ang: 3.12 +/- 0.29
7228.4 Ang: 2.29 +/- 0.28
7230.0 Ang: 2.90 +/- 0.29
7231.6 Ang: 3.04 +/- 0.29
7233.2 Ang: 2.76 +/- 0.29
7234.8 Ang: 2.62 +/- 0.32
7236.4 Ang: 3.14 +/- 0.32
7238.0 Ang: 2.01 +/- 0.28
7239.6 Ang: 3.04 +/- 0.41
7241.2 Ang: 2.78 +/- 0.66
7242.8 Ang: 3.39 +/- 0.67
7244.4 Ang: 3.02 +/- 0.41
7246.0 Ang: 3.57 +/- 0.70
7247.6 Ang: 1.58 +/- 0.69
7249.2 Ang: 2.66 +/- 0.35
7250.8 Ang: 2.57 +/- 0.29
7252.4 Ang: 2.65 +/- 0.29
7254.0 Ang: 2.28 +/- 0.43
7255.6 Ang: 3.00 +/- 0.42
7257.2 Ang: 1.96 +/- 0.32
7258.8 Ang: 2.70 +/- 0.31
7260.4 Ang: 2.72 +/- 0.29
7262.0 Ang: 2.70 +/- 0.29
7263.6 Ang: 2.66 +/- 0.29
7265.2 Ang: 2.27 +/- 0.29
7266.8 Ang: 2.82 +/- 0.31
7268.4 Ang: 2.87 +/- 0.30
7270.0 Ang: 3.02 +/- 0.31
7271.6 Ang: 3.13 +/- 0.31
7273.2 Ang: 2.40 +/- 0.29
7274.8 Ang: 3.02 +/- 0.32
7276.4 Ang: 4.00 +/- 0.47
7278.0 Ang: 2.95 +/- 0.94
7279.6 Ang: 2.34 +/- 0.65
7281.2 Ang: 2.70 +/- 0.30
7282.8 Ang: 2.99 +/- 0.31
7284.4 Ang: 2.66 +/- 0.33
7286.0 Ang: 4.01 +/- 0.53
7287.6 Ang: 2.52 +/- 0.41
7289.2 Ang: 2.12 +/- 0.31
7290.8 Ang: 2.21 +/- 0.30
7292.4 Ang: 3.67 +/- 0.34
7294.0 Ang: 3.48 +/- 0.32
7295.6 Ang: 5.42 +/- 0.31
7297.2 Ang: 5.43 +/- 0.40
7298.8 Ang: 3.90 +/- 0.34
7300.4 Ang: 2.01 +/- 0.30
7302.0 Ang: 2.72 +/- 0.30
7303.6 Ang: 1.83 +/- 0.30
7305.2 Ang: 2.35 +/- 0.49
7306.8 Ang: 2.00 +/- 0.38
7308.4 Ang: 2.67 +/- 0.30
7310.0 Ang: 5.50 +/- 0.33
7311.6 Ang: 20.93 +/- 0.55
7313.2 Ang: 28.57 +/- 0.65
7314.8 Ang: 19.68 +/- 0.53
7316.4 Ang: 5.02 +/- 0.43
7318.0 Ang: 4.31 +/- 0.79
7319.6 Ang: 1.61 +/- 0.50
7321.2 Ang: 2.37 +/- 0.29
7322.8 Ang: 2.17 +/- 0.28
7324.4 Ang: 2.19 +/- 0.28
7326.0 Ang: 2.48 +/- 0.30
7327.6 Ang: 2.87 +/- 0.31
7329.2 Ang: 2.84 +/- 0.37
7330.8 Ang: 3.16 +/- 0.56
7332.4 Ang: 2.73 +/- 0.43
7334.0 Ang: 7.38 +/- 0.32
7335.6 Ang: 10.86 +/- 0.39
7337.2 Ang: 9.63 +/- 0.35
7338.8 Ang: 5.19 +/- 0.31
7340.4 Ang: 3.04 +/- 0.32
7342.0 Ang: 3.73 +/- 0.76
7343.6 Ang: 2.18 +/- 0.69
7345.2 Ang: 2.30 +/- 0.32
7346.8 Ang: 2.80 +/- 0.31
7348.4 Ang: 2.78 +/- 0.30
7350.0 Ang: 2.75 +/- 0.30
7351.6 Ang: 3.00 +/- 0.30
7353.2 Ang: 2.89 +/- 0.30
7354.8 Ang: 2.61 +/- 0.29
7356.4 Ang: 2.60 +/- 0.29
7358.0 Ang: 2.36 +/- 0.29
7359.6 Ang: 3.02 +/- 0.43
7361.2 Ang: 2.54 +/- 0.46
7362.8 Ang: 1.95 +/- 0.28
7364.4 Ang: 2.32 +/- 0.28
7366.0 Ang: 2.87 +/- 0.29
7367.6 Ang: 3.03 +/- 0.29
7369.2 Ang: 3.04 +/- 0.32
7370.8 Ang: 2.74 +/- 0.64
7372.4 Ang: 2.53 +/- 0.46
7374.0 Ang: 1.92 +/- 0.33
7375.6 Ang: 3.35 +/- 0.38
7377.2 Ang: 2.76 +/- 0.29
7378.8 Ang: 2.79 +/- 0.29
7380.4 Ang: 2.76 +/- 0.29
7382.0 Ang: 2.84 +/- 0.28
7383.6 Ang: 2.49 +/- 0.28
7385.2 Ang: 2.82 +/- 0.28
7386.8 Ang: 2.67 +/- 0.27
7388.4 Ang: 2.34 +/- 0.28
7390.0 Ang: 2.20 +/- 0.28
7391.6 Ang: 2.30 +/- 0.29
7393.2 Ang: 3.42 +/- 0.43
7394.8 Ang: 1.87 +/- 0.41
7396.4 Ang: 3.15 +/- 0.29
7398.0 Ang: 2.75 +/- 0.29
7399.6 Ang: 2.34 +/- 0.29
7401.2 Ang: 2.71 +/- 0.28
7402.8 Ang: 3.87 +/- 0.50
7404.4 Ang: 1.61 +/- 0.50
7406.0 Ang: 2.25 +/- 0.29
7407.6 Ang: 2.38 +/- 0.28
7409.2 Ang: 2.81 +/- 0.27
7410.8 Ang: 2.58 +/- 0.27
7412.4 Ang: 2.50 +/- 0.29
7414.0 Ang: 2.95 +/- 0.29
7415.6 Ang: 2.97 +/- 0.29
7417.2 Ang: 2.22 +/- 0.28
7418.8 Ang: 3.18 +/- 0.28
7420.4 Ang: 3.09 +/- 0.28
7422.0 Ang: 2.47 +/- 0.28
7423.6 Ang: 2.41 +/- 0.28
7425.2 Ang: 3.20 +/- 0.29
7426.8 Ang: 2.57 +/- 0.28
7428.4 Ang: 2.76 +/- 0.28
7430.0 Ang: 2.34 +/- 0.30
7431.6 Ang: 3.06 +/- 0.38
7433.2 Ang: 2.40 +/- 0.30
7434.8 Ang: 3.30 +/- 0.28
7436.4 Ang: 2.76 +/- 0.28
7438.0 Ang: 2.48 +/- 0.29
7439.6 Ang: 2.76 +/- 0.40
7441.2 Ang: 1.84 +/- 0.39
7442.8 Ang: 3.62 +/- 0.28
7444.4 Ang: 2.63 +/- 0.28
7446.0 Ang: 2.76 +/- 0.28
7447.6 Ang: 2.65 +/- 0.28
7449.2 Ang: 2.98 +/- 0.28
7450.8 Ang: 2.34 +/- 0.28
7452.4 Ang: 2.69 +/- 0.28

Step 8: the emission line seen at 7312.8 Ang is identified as H-alpha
